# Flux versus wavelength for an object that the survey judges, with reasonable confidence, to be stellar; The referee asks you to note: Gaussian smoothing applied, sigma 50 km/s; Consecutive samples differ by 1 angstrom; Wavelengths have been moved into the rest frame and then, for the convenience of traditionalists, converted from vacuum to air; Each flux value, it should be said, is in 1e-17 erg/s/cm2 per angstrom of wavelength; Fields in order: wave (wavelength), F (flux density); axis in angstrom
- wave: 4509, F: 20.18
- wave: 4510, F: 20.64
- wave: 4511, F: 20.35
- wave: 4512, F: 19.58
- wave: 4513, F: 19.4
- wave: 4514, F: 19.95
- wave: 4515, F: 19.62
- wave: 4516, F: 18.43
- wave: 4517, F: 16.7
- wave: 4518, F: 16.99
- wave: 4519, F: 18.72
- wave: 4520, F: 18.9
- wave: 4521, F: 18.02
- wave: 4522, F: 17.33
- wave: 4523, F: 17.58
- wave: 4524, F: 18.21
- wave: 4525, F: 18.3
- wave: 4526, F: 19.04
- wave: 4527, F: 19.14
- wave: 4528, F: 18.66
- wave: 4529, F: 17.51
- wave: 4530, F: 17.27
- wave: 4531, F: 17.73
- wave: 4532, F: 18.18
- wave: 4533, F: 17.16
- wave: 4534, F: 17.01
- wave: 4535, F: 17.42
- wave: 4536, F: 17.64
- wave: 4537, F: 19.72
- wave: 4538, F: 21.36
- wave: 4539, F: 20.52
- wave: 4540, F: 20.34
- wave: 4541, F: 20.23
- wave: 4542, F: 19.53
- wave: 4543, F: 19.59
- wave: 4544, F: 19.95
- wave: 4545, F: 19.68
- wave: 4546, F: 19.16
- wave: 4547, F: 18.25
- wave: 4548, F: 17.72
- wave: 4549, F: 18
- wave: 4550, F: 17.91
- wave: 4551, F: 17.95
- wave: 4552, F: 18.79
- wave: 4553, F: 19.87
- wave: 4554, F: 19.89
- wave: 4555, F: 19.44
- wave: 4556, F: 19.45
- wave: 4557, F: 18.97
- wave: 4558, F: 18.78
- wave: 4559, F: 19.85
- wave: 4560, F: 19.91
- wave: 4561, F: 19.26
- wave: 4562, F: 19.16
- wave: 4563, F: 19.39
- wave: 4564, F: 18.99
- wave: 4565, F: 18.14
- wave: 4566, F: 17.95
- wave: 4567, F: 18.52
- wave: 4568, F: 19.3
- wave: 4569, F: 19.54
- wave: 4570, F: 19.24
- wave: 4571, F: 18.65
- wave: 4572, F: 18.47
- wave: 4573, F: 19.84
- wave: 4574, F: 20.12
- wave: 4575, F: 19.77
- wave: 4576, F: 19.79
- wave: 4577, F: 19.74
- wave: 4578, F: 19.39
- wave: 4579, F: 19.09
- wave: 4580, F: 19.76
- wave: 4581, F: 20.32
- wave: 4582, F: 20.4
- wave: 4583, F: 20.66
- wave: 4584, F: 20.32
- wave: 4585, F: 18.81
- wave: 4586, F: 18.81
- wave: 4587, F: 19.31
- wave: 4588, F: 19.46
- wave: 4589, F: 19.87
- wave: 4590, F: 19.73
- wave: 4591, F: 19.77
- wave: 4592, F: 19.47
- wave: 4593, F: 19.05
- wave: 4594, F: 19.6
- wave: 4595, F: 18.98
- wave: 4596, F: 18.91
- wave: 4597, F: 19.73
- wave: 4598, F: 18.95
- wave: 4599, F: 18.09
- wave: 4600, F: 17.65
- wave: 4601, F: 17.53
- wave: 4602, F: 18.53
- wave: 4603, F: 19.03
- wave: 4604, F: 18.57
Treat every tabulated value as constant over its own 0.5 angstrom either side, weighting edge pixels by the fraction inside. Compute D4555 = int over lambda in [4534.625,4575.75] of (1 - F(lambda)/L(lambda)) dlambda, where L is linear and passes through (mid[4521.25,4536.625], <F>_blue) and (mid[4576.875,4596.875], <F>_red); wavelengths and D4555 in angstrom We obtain -1.2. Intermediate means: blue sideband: 17.9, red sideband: 19.6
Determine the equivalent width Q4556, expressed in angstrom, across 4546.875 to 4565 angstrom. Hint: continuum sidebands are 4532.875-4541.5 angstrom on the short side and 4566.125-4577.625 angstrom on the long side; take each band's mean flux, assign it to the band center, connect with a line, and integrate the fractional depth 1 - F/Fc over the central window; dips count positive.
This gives 0.2 angstrom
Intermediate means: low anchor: 19.1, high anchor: 19.3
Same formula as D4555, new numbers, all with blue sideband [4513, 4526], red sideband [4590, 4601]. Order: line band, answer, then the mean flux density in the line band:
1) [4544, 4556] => -0.18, 18.9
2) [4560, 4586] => -0.83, 19.4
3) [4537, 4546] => -0.76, 20.1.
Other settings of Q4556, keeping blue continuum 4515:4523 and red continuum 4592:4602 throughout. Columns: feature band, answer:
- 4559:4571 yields -0.41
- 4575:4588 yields -0.77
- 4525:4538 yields -0.06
